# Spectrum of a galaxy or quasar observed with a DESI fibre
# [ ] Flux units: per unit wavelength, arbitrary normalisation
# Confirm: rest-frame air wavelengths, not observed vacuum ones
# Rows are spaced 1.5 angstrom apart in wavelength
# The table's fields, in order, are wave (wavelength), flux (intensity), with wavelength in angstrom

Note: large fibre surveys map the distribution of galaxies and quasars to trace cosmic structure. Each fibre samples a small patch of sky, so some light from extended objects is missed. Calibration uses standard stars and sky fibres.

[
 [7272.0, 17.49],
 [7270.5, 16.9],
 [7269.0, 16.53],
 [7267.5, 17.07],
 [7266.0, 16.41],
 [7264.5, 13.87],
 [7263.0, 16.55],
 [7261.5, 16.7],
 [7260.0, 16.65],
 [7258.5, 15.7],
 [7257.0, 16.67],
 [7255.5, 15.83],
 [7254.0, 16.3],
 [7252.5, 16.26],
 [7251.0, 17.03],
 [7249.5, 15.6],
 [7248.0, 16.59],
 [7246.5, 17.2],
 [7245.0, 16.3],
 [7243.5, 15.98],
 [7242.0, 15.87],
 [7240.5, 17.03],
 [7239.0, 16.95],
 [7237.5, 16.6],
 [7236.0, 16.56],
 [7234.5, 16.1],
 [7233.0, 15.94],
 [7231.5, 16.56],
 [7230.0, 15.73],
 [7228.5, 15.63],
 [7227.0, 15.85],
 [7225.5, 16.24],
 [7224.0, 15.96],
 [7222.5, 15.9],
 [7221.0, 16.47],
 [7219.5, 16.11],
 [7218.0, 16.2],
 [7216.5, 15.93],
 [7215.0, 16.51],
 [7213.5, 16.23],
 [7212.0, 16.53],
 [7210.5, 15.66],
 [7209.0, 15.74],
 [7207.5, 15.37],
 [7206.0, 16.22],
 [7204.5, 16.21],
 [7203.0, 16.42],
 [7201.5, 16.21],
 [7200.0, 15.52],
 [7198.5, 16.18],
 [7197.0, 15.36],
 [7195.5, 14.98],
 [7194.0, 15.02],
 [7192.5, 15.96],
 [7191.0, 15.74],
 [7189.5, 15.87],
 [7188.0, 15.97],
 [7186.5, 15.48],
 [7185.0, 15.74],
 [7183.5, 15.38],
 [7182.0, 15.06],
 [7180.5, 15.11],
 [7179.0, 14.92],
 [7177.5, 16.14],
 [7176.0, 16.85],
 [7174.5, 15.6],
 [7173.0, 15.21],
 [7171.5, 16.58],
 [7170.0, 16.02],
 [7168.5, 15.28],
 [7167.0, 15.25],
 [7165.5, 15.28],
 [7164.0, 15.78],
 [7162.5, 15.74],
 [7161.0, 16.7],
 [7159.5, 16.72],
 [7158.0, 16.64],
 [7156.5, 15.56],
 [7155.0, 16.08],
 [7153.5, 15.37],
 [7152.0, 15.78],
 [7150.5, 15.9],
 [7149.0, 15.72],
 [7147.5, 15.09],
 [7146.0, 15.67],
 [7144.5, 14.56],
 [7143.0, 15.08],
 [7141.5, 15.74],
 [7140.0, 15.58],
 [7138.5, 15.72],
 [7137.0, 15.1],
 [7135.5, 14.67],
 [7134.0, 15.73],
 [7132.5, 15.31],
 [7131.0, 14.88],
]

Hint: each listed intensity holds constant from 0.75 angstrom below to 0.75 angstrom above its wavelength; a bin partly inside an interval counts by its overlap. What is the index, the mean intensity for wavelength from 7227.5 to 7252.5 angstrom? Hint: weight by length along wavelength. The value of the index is 16.3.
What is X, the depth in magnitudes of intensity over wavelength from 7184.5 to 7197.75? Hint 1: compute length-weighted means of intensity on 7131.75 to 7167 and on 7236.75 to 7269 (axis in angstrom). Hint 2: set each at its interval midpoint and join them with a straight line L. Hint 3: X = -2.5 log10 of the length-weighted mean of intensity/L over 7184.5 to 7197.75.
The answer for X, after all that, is 0.02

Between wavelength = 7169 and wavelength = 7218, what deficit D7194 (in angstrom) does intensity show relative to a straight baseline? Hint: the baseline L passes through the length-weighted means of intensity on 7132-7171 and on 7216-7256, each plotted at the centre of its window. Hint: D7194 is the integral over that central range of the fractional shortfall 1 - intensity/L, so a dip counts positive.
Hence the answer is 0.4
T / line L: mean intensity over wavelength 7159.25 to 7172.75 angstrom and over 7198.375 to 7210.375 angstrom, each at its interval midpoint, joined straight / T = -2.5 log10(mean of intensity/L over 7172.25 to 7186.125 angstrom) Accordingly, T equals 0.02 mag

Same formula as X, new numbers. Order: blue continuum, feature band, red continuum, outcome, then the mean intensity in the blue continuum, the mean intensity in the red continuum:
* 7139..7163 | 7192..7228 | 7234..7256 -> 0.02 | 15.7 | 16.4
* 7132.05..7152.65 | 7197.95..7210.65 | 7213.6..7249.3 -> 0.00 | 15.4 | 16.3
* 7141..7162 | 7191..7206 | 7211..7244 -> 0.02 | 15.8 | 16.2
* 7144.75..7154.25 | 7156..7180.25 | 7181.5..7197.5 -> -0.02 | 15.5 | 15.5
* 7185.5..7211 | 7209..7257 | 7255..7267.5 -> -0.02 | 15.8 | 16.1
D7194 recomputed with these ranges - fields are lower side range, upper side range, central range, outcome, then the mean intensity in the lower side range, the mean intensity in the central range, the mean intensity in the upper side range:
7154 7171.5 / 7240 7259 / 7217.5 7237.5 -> 0.1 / 15.9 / 16.1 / 16.3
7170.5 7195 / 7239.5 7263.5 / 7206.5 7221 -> -0.1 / 15.7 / 16.1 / 16.4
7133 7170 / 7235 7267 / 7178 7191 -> 0.3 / 15.6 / 15.5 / 16.3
